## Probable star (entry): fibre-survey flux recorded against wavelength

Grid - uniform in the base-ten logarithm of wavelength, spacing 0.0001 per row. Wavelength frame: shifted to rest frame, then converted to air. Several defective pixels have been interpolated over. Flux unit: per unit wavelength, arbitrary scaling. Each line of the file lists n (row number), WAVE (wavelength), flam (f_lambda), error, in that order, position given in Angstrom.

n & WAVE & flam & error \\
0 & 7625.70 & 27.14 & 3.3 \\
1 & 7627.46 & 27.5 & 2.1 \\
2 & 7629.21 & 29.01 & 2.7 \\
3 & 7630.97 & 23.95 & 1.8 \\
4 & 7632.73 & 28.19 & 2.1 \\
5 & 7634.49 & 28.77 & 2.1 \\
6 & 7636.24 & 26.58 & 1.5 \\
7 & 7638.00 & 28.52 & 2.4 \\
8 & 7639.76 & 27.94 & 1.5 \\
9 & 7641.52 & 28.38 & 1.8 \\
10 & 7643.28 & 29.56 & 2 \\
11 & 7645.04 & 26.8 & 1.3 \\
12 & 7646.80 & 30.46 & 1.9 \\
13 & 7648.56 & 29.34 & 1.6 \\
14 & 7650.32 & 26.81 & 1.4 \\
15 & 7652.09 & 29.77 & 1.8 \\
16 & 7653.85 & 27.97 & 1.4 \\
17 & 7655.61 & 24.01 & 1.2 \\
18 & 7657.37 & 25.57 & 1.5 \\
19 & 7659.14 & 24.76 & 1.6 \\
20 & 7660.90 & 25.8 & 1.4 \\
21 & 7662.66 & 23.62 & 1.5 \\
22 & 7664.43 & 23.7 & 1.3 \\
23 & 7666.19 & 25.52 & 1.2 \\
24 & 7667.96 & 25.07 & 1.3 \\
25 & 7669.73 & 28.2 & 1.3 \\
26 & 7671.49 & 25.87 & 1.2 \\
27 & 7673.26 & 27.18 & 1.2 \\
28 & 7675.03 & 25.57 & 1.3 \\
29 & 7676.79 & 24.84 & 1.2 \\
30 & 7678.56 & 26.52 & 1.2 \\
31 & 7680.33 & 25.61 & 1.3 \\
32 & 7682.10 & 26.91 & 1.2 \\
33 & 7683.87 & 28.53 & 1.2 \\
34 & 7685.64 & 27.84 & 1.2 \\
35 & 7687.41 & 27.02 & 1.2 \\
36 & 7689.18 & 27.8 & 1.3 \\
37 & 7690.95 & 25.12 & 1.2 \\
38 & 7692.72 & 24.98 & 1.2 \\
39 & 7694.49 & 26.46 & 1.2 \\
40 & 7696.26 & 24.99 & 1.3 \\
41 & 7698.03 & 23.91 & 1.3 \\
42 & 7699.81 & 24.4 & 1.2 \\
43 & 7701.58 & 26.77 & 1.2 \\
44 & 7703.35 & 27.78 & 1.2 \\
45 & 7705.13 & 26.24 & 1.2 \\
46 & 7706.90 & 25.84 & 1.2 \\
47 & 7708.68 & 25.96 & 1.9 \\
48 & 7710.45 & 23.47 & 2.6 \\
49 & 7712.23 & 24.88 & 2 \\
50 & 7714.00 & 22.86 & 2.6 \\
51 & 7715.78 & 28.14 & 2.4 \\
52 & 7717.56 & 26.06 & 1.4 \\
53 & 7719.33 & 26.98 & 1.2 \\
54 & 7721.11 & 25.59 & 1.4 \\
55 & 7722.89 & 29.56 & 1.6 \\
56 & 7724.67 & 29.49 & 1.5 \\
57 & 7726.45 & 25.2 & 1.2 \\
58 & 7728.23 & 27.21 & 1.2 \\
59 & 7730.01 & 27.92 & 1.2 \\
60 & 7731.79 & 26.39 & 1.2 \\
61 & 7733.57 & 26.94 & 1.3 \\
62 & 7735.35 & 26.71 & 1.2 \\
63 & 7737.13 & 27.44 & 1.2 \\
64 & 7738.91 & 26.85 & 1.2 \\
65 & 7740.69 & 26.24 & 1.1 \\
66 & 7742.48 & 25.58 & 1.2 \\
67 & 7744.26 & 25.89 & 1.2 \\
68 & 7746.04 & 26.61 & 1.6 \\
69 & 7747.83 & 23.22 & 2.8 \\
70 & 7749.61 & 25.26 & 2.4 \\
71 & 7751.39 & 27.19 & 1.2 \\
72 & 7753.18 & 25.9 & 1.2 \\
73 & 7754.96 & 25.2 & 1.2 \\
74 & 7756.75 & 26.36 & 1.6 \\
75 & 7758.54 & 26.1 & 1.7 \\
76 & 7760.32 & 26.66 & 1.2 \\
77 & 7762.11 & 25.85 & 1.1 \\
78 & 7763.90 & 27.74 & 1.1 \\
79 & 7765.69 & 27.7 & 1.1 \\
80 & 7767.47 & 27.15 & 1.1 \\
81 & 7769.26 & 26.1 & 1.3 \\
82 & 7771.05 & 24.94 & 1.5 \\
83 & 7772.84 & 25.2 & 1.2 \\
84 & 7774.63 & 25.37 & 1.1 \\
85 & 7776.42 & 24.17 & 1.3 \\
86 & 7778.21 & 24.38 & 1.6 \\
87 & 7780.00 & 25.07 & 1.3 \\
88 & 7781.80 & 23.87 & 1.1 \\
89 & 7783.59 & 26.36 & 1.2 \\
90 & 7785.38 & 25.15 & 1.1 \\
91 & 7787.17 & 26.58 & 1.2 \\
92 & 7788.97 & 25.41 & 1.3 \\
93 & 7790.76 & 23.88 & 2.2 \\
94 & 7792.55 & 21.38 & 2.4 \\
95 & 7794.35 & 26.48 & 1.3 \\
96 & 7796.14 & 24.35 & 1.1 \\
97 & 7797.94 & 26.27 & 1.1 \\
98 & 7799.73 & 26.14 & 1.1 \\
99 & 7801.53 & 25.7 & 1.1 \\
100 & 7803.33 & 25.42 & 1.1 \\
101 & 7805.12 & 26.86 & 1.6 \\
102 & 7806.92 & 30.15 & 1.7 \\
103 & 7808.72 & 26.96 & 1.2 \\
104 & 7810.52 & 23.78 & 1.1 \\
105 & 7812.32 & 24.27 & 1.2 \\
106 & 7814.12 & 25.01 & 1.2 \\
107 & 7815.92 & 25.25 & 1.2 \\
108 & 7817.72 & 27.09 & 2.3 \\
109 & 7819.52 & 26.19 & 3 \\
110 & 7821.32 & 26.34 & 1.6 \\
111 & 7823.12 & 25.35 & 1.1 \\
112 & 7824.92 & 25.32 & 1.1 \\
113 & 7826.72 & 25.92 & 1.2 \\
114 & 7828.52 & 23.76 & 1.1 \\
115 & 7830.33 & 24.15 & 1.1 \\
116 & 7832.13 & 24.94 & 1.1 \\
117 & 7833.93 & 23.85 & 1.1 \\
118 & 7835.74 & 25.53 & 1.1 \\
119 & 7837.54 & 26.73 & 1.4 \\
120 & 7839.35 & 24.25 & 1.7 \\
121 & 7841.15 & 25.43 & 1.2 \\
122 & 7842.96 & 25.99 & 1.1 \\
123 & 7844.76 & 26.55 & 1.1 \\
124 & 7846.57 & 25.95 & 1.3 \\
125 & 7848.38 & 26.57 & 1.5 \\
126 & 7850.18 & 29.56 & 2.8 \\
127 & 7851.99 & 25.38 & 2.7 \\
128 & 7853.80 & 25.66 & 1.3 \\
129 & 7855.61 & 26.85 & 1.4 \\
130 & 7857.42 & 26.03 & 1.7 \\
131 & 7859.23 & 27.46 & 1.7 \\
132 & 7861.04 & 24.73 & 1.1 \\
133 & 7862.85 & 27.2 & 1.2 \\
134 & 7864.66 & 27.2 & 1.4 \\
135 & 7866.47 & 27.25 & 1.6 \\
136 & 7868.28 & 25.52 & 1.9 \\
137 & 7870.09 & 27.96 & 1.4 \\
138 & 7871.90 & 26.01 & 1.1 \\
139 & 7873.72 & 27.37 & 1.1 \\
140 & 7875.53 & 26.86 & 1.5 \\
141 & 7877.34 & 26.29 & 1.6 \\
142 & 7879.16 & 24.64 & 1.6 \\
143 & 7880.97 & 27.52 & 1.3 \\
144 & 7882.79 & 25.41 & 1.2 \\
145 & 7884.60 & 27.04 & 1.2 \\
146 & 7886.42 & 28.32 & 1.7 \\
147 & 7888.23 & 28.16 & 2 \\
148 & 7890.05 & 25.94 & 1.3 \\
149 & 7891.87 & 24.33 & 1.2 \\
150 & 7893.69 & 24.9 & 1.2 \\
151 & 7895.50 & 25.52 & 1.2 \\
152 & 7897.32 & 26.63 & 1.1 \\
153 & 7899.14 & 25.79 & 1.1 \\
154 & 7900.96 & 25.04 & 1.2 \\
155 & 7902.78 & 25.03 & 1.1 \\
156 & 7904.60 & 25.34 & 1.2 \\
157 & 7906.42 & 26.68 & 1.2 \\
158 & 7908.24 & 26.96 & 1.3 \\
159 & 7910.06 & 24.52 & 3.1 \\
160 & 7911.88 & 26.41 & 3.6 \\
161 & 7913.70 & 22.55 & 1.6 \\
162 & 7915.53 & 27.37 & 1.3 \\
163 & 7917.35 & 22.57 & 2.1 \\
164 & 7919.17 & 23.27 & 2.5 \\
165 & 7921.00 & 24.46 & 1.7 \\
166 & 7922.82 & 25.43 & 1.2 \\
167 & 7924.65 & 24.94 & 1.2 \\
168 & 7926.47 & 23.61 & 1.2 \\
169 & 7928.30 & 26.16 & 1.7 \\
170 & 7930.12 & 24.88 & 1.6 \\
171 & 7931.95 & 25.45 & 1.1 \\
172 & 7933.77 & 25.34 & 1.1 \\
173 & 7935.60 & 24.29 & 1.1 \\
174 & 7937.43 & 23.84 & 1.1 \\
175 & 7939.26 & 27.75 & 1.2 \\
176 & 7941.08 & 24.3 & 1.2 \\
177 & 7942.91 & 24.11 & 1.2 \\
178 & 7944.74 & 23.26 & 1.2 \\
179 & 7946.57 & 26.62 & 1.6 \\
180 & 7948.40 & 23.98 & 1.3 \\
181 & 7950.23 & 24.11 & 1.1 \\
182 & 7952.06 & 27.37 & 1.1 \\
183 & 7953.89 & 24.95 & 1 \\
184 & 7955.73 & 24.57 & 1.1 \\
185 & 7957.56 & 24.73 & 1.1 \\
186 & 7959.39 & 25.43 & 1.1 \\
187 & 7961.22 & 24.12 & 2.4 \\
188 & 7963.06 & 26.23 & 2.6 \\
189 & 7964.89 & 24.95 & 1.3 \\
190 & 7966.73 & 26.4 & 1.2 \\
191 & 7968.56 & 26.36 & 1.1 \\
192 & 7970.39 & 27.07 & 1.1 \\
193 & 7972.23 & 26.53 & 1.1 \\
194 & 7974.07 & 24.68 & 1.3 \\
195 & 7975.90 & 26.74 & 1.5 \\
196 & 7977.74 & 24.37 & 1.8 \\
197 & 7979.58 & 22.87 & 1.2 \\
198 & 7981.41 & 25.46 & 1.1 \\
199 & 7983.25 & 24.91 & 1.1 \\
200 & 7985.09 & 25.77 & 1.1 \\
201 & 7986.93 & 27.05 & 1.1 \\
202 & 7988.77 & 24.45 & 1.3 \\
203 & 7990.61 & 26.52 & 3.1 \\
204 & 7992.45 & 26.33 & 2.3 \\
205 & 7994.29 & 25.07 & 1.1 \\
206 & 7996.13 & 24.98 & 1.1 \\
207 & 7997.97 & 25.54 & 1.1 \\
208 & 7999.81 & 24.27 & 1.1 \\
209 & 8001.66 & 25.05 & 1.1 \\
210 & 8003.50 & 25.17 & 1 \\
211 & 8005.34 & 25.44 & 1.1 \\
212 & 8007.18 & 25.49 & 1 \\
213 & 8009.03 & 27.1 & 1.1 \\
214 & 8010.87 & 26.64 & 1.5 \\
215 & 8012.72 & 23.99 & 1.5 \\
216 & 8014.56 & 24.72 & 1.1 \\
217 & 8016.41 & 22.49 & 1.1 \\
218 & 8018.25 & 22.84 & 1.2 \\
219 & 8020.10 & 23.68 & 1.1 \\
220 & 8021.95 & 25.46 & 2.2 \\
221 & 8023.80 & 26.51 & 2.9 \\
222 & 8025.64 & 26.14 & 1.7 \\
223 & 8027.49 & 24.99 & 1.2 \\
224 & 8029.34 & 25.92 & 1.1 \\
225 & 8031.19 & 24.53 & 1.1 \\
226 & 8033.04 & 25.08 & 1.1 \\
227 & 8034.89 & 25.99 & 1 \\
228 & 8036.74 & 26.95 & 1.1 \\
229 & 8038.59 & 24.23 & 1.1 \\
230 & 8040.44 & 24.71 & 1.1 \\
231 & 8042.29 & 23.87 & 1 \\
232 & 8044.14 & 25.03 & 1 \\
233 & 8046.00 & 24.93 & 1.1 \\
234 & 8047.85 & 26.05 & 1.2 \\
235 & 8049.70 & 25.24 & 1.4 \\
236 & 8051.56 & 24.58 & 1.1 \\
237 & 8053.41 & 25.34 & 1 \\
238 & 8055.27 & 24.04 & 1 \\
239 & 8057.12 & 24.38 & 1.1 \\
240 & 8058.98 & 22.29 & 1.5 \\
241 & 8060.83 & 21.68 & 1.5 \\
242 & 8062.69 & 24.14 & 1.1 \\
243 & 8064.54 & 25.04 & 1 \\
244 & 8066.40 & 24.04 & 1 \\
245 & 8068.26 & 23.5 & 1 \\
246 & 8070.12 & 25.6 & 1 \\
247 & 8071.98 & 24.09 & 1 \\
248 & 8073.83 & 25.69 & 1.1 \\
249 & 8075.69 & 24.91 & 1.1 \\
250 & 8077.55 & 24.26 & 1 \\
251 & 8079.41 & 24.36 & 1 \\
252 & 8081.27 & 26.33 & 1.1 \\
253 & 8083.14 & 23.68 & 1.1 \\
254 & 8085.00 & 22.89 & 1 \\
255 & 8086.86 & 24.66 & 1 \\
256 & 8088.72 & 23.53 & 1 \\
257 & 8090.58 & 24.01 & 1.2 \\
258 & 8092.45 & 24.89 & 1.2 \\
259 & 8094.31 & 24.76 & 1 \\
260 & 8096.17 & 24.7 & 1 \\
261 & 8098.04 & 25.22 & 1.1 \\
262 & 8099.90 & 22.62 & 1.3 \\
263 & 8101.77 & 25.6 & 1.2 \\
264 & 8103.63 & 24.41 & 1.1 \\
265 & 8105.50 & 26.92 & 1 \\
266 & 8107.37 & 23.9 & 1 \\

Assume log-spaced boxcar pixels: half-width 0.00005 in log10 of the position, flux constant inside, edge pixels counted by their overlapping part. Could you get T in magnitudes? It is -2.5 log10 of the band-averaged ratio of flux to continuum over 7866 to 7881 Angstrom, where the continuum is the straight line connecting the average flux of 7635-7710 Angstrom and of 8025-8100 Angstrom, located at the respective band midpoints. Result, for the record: -0.04 mag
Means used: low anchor 26.5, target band 26.5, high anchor 24.6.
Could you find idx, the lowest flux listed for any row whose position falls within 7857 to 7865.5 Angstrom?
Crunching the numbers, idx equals 24.73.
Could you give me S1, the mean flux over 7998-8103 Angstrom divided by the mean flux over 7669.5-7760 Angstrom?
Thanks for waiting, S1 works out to 0.94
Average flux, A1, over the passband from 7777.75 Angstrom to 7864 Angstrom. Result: 25.7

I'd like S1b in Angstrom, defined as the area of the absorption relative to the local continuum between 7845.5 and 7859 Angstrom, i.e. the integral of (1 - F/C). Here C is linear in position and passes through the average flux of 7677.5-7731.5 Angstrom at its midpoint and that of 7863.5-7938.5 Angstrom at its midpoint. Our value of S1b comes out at -0.4 Angstrom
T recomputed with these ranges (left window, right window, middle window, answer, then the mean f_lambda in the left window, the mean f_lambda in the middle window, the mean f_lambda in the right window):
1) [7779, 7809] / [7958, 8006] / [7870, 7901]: -0.032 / 25.6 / 26.3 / 25.4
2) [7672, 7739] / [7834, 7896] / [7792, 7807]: 0.026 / 26.4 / 25.7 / 26.3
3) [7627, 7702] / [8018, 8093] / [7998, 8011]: -0.027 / 26.6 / 25.5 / 24.6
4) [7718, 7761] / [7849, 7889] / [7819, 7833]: 0.060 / 26.5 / 25.2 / 26.7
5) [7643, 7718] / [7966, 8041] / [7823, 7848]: 0.021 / 26.2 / 25.3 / 25.3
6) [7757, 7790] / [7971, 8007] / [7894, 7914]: -0.003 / 25.8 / 25.6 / 25.3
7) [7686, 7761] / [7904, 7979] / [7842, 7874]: -0.043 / 26.2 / 26.6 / 25.2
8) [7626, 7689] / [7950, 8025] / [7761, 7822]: 0.025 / 26.9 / 25.7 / 25.3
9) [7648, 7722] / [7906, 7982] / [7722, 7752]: -0.034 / 26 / 26.7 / 25.1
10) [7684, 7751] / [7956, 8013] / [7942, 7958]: 0.031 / 26.2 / 24.9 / 25.5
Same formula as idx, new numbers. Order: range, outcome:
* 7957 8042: 22.49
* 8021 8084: 21.68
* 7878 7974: 22.55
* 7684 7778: 22.86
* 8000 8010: 25.05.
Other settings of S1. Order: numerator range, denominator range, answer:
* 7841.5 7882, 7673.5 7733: 1.01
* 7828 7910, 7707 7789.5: 1.00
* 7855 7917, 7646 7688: 0.99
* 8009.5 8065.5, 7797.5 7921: 0.95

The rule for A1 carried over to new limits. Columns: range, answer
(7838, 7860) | 26.3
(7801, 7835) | 25.6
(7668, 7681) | 26.2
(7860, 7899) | 26.4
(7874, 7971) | 25.4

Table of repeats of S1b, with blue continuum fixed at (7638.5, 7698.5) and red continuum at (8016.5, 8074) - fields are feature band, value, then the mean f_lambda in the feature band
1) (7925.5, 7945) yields 0.28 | 24.9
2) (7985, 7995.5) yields -0.37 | 25.8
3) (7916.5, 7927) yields 0.51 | 24.1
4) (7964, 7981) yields -0.34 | 25.6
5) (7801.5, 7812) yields -0.22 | 26.4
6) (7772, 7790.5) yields 0.64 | 25.1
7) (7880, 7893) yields -0.59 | 26.6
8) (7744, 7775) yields 0.09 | 26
